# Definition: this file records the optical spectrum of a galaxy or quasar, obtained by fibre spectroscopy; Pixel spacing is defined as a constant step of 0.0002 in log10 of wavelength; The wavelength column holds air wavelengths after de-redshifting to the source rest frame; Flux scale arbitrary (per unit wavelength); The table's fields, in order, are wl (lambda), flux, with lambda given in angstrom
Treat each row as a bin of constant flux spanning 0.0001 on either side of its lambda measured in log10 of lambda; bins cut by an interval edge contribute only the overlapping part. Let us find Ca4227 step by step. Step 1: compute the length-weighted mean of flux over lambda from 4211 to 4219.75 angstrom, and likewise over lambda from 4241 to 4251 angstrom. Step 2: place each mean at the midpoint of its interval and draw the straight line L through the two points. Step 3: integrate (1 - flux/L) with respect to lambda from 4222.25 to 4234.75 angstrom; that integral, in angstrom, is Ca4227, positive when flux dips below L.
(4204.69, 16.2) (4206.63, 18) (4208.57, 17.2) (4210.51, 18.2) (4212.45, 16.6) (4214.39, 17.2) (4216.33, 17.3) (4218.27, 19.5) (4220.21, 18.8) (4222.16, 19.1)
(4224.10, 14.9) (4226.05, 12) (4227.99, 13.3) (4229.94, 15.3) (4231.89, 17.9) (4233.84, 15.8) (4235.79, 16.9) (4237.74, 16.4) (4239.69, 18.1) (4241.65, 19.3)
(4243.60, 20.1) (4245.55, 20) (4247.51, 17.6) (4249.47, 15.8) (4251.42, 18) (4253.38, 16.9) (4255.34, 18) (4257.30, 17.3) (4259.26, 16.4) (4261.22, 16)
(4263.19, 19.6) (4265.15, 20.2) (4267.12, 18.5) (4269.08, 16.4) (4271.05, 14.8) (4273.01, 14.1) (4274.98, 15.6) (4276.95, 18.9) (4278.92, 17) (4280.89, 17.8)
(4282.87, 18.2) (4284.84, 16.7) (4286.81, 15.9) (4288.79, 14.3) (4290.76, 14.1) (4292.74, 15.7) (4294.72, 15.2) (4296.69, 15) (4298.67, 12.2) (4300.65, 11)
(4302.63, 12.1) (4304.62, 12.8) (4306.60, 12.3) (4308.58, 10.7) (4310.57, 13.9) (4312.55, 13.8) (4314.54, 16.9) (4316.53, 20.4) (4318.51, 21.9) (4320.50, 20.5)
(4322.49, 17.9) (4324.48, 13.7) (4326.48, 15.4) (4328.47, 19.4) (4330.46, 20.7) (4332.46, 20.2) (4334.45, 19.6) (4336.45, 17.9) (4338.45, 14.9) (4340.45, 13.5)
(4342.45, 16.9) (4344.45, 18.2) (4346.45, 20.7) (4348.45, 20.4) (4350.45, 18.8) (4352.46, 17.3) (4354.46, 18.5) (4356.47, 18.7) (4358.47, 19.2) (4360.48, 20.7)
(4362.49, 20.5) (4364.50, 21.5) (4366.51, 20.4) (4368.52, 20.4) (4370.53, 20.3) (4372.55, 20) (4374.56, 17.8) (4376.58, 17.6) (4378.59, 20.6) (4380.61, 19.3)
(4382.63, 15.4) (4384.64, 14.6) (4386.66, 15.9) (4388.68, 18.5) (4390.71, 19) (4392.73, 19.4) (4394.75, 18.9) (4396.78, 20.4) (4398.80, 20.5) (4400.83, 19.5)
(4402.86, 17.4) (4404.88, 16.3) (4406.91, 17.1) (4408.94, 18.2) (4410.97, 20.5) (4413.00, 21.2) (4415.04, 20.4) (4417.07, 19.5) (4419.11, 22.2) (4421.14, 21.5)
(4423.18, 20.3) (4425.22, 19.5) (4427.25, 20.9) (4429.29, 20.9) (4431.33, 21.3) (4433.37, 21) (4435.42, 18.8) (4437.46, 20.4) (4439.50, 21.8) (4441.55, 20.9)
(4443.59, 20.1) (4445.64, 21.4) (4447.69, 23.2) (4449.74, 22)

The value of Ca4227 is 2.02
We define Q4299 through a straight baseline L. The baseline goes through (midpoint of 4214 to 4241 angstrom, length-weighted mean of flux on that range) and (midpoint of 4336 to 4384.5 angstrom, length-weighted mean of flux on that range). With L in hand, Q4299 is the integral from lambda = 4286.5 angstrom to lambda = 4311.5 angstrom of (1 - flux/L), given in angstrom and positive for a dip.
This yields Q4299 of 6.1 angstrom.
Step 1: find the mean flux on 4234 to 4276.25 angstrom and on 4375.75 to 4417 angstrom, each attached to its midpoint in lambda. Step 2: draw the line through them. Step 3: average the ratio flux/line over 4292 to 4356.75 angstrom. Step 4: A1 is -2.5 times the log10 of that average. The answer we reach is 0.09 mag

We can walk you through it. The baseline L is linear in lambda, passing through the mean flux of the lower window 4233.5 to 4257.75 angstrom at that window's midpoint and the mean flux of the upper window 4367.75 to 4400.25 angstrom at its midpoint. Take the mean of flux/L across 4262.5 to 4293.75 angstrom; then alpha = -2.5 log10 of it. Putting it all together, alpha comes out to 0.08 mag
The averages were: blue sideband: 17.8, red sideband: 18.7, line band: 16.7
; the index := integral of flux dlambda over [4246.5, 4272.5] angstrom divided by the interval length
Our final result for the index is 17.3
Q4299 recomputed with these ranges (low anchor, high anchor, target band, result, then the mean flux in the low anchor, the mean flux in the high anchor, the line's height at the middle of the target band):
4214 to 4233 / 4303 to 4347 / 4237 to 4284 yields -2.62 angstrom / 16.5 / 16.8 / 16.6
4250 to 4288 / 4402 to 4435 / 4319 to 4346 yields 0.82 angstrom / 17.1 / 19.9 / 18.3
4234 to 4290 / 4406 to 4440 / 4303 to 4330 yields 3.24 angstrom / 17.3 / 20.3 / 18.3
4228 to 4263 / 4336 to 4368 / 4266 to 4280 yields 0.92 angstrom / 17.3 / 18.7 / 17.7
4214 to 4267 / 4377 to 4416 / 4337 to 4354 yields 0.51 angstrom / 17.3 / 18.6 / 18.2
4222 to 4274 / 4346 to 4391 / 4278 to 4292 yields 1.03 angstrom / 17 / 18.9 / 17.6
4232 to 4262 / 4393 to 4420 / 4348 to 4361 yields -0.13 angstrom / 17.5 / 19.4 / 18.8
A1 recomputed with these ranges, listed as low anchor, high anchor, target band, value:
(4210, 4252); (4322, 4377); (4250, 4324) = 0.11 mag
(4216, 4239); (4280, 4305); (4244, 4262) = -0.11 mag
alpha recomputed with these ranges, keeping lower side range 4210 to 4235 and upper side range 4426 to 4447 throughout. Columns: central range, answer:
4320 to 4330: 0.07 mag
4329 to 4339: -0.01 mag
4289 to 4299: 0.23 mag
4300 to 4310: 0.46 mag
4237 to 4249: -0.09 mag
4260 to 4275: 0.03 mag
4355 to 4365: -0.04 mag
